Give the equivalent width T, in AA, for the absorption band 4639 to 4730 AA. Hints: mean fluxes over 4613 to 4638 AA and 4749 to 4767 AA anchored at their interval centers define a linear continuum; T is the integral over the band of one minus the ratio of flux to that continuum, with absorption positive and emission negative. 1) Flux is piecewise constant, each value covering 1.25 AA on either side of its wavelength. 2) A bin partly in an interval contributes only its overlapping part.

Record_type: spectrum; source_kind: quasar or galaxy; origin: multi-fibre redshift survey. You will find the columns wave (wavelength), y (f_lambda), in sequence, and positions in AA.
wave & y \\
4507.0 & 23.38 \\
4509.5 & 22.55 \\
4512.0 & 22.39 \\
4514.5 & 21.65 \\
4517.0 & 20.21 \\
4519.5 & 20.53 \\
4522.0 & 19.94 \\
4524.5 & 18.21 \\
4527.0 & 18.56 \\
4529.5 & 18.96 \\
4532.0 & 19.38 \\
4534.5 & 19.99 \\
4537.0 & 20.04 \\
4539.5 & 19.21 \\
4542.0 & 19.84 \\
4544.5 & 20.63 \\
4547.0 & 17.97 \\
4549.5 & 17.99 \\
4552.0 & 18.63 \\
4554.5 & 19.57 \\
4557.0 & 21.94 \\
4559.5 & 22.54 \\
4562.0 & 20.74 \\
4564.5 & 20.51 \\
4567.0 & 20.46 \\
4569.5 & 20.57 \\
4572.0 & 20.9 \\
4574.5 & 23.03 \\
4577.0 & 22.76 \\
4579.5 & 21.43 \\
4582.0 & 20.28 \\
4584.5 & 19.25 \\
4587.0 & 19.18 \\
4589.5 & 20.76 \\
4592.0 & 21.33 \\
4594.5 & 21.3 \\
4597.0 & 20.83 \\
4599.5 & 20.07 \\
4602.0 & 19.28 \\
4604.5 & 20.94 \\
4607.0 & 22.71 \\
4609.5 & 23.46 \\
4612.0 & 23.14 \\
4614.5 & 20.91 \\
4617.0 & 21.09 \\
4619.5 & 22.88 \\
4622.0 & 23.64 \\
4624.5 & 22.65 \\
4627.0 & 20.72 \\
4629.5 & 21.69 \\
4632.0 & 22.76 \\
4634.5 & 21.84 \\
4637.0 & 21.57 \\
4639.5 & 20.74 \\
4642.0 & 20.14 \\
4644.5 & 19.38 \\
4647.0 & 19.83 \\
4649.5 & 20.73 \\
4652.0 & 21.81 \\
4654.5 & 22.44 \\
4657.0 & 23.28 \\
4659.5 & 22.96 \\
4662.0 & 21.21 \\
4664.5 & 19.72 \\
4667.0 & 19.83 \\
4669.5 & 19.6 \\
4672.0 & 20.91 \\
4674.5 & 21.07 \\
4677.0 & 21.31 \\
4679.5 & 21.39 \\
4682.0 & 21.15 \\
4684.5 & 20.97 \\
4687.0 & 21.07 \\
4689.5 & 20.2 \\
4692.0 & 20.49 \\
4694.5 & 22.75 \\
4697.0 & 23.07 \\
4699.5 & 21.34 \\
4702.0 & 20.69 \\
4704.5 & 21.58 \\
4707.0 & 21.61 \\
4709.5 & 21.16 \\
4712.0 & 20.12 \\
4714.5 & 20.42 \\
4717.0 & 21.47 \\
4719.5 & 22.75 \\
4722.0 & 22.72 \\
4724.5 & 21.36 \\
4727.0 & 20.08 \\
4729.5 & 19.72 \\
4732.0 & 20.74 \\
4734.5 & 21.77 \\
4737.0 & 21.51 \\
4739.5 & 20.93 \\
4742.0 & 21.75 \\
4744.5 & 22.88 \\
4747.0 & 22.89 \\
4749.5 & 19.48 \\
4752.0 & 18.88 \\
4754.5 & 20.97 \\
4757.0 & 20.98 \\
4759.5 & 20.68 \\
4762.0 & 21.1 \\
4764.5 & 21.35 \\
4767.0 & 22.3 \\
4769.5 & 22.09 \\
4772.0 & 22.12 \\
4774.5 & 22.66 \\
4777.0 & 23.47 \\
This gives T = 1.1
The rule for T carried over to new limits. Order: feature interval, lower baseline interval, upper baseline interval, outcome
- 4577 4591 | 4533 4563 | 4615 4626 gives 0.47 AA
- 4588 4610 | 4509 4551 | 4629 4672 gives -0.54 AA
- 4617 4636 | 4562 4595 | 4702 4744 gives -1.10 AA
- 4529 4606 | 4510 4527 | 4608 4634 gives 3.50 AA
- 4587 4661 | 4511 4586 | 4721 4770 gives -3.20 AA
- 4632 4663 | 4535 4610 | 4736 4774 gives -0.73 AA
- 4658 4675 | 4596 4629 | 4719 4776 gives 0.63 AA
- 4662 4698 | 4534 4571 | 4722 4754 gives -0.37 AA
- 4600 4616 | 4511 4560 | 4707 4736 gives -1.02 AA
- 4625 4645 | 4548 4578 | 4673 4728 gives -0.17 AA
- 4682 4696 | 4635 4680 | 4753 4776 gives 0.02 AA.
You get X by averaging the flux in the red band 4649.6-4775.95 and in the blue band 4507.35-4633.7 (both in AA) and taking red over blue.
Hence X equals 1.02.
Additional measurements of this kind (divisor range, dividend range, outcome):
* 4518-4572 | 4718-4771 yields 1.07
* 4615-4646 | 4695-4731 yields 0.99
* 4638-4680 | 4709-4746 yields 1.02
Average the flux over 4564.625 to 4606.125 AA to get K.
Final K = 20.8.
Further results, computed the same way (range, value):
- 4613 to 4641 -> 21.9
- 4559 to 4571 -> 20.9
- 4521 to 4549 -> 19.3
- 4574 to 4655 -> 21.3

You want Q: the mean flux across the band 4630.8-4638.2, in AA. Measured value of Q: 22.1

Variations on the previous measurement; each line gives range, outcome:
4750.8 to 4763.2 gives 20.5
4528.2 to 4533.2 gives 19.2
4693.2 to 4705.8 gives 21.9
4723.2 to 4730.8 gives 20.4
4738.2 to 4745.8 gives 21.9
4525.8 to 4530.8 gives 18.8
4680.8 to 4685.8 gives 21.1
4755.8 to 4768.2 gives 21.3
